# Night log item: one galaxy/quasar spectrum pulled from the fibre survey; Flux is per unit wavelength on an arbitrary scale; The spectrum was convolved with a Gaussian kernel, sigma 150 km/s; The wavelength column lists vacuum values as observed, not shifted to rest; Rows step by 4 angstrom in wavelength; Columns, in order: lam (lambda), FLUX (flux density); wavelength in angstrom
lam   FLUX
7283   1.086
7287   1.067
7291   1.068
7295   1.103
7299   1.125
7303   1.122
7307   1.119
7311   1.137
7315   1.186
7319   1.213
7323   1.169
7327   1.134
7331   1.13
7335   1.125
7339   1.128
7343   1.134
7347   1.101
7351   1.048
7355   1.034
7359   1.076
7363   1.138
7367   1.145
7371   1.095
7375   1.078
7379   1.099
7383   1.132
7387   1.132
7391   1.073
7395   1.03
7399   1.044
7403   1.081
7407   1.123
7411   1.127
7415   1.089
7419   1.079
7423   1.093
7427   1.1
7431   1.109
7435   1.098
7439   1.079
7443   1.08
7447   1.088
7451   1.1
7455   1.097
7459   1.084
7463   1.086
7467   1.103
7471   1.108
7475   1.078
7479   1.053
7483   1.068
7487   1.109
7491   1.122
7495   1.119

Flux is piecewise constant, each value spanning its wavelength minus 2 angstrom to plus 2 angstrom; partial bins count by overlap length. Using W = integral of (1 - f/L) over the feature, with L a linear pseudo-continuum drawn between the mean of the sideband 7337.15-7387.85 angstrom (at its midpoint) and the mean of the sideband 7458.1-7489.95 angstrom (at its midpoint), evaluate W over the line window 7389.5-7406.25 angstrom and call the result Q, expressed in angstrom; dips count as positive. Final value 0.6 angstrom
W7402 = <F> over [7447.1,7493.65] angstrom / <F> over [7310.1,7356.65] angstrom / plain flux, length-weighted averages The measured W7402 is 0.97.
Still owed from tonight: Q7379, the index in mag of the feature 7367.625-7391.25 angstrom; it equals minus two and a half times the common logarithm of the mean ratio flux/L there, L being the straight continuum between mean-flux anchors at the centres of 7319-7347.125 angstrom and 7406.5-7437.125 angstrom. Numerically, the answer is 0.01 mag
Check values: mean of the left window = 1.14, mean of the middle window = 1.11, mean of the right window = 1.1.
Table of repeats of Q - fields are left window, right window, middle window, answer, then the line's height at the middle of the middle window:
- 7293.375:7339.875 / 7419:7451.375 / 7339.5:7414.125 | 1.5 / 1.12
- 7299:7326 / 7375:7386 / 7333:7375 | 1.0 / 1.13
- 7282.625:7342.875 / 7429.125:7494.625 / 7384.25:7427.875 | 0.7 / 1.11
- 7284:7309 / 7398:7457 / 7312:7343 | -1.5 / 1.1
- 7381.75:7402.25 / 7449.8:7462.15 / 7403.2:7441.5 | -0.4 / 1.09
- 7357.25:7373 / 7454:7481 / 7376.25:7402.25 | 0.5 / 1.11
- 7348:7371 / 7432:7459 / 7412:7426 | 0.0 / 1.09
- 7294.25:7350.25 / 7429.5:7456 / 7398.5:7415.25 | 0.1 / 1.11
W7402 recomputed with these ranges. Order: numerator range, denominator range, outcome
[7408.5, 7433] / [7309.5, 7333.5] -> 0.95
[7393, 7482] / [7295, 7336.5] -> 0.95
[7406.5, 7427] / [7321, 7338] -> 0.97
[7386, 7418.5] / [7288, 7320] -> 0.96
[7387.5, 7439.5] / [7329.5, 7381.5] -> 0.99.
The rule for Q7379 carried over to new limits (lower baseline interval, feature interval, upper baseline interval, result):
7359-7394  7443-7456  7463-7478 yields 0.00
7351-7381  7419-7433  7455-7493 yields -0.01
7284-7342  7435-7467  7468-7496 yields 0.01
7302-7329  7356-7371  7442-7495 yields 0.02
